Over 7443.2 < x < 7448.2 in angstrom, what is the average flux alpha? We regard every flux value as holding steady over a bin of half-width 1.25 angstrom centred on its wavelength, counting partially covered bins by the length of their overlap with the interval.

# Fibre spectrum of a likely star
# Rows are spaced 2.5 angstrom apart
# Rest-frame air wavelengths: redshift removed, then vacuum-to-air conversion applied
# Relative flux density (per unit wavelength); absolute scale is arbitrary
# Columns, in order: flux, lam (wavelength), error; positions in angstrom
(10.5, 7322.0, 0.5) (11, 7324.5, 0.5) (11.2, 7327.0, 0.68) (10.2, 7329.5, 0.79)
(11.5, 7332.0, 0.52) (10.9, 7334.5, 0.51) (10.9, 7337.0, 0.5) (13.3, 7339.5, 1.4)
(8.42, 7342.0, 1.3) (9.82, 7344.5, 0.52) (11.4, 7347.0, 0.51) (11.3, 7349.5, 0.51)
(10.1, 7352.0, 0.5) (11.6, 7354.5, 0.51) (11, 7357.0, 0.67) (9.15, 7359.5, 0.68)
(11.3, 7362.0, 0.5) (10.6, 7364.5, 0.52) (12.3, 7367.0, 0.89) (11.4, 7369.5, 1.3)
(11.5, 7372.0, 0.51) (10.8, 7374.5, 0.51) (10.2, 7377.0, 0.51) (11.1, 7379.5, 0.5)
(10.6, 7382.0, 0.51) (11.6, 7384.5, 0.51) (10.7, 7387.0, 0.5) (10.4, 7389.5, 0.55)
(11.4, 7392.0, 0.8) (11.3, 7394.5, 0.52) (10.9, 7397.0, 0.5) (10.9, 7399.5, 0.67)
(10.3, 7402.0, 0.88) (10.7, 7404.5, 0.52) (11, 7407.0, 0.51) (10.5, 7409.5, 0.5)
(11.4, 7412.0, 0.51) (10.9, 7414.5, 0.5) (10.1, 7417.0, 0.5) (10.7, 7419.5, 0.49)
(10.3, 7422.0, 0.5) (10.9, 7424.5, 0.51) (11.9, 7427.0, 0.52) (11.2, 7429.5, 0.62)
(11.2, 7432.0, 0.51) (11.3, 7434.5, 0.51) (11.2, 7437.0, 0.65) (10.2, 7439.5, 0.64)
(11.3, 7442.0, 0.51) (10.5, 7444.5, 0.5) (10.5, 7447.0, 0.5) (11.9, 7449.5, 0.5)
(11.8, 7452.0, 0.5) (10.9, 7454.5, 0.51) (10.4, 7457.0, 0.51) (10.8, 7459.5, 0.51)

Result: 10.5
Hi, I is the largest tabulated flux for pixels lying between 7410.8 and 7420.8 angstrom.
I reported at 11.4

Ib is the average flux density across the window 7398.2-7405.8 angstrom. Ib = 10.6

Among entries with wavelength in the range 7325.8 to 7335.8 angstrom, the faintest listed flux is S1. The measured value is 10.2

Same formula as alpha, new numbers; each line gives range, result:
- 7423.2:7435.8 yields 11.3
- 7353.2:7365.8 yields 10.7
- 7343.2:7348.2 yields 10.6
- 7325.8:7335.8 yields 10.9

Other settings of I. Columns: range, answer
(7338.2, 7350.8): 13.3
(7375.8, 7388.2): 11.6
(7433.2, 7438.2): 11.3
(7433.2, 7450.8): 11.9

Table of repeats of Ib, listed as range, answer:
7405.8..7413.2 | 11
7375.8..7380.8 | 10.7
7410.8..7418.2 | 10.8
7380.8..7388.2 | 11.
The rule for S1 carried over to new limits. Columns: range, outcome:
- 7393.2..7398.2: 10.9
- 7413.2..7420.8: 10.1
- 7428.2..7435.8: 11.2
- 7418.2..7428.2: 10.3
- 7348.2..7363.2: 9.15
